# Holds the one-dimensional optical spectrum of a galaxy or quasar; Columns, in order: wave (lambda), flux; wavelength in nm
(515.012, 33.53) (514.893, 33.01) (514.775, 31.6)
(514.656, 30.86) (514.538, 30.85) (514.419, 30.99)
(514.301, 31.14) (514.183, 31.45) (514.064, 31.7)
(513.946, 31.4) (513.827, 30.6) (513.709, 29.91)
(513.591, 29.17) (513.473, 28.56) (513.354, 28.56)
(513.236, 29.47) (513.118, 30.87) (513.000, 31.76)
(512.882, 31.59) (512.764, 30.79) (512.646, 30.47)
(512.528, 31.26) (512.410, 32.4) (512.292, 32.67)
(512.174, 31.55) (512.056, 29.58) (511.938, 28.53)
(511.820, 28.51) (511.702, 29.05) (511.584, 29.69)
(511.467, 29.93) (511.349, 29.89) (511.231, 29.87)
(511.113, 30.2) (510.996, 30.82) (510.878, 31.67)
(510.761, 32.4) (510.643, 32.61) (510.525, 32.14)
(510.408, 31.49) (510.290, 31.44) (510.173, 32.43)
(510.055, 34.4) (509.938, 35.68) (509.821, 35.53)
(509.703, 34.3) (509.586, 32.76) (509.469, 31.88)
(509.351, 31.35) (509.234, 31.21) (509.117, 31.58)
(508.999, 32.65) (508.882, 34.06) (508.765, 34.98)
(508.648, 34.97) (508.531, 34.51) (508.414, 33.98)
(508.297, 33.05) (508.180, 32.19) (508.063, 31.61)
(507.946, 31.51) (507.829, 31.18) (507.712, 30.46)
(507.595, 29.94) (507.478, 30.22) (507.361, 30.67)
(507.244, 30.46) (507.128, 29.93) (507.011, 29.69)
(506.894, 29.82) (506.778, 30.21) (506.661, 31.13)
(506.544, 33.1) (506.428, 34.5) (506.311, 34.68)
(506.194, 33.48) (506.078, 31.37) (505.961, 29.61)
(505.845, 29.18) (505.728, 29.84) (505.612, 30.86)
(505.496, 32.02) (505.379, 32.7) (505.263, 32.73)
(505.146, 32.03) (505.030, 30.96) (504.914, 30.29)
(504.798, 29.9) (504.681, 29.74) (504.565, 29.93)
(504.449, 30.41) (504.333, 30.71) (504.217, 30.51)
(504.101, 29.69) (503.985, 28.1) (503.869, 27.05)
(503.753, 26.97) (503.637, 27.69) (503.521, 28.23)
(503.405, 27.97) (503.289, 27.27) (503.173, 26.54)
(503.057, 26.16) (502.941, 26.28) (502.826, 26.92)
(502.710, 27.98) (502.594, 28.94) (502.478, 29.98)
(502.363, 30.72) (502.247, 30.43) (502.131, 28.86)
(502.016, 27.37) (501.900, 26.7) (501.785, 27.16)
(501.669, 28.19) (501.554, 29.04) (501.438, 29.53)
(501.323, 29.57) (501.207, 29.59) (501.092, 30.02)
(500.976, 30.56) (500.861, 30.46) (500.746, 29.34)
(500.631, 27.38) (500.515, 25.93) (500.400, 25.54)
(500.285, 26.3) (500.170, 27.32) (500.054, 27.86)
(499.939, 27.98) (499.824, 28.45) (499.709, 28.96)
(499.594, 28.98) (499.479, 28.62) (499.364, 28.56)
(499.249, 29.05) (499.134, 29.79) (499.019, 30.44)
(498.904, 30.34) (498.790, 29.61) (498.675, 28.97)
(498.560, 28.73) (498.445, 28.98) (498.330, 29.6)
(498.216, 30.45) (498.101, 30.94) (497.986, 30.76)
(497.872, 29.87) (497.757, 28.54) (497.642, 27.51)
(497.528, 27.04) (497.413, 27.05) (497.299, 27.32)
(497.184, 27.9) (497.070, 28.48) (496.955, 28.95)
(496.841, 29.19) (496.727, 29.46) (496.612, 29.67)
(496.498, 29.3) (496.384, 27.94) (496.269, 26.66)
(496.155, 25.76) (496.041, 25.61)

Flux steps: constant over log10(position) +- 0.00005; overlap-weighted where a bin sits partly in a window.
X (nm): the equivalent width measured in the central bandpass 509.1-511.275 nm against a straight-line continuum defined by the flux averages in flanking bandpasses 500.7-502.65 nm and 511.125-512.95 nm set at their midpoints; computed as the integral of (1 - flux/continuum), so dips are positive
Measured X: -0.16 nm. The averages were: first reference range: 29.2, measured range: 32.3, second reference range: 30.4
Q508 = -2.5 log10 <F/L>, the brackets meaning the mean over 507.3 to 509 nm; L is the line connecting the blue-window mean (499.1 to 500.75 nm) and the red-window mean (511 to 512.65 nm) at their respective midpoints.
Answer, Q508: -0.10 mag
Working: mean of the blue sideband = 27.9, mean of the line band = 32.4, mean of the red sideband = 30.3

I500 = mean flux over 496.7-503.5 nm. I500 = 28.6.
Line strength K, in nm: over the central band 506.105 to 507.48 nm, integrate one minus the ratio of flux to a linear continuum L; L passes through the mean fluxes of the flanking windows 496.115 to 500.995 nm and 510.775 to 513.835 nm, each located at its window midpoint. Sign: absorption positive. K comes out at -0.088 nm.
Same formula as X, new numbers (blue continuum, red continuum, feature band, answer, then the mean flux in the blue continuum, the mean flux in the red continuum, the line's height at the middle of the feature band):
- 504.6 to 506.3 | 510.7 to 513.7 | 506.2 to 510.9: -0.24 nm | 31.1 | 30.4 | 30.8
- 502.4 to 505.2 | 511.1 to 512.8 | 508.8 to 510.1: -0.15 nm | 28.8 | 30.3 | 29.8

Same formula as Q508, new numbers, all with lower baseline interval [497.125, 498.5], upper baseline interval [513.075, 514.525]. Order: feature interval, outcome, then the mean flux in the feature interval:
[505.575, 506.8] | -0.073 mag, 31.7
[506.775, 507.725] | -0.016 mag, 30.1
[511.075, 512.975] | -0.008 mag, 30.4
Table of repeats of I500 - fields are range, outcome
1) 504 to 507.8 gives 30.9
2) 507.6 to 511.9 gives 32.1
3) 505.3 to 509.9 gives 32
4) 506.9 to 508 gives 30.4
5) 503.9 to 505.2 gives 30.2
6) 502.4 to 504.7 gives 28.4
